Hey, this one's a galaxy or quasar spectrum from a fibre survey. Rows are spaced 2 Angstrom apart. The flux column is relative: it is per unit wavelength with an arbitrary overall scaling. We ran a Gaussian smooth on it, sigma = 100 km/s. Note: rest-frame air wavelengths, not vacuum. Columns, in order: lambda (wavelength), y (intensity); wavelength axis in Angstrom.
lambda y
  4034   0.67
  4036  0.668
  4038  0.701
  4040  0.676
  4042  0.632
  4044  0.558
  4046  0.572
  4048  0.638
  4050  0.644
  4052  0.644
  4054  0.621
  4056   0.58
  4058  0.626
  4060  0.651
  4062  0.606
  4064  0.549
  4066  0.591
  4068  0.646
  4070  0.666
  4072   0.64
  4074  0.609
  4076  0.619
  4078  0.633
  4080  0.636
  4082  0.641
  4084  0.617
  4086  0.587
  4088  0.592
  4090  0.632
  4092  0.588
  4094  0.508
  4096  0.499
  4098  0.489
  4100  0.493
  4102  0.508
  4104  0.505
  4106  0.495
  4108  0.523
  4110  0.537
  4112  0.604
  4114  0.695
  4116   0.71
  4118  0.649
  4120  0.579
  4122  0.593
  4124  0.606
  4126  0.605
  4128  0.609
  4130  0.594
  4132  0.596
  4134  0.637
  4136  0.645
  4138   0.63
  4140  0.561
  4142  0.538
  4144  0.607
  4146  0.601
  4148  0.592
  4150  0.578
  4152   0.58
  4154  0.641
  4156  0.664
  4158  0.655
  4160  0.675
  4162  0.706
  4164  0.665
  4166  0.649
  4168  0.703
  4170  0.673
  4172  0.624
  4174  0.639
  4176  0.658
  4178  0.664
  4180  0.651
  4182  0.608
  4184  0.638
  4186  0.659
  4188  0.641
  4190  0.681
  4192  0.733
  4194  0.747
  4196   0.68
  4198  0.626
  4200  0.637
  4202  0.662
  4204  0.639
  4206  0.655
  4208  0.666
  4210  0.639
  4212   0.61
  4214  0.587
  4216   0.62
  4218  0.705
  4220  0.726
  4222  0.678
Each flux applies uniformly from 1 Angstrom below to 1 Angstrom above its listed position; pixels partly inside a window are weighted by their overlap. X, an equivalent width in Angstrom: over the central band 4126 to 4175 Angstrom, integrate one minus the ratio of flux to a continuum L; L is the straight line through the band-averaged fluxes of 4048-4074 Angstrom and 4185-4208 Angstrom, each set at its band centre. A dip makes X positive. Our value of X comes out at 2.0 Angstrom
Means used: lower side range 0.622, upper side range 0.669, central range 0.627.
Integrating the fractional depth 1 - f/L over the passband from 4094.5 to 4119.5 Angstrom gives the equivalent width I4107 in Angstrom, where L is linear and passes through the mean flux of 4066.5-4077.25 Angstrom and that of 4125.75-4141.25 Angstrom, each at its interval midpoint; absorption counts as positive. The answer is 2.5 Angstrom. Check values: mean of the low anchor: 0.634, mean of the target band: 0.558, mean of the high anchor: 0.609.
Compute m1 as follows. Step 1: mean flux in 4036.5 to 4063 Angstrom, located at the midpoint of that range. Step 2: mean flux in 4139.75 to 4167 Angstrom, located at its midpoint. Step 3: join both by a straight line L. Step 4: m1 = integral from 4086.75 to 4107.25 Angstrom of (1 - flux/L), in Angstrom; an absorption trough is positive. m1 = 3.09 Angstrom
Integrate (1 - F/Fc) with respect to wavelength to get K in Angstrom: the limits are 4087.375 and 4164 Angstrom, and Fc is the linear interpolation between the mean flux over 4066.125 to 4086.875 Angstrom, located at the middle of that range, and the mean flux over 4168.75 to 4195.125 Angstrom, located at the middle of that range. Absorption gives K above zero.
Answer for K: 6.1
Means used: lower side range 0.628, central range 0.594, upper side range 0.663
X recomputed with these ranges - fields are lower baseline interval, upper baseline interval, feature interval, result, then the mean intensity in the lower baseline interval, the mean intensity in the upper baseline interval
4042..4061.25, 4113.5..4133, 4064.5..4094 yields 0.09 Angstrom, 0.616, 0.622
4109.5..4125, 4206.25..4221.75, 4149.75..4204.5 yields -1.37 Angstrom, 0.624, 0.652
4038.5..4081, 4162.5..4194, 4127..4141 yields 0.80 Angstrom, 0.622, 0.663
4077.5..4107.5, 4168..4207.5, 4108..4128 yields -0.95 Angstrom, 0.56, 0.66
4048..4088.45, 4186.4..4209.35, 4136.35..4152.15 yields 1.47 Angstrom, 0.621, 0.669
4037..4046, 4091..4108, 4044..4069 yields -0.41 Angstrom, 0.634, 0.511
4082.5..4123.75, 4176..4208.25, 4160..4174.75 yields -0.70 Angstrom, 0.572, 0.661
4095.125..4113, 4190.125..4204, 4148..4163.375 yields -0.84 Angstrom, 0.517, 0.678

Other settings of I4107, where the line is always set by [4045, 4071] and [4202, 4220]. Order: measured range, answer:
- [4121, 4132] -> 0.52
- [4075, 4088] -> 0.05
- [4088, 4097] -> 0.92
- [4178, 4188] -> -0.01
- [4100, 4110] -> 1.87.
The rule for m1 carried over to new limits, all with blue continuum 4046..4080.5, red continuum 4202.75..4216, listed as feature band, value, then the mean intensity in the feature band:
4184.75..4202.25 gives -1.2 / 0.674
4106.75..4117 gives 0.2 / 0.611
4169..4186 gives -0.4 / 0.645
